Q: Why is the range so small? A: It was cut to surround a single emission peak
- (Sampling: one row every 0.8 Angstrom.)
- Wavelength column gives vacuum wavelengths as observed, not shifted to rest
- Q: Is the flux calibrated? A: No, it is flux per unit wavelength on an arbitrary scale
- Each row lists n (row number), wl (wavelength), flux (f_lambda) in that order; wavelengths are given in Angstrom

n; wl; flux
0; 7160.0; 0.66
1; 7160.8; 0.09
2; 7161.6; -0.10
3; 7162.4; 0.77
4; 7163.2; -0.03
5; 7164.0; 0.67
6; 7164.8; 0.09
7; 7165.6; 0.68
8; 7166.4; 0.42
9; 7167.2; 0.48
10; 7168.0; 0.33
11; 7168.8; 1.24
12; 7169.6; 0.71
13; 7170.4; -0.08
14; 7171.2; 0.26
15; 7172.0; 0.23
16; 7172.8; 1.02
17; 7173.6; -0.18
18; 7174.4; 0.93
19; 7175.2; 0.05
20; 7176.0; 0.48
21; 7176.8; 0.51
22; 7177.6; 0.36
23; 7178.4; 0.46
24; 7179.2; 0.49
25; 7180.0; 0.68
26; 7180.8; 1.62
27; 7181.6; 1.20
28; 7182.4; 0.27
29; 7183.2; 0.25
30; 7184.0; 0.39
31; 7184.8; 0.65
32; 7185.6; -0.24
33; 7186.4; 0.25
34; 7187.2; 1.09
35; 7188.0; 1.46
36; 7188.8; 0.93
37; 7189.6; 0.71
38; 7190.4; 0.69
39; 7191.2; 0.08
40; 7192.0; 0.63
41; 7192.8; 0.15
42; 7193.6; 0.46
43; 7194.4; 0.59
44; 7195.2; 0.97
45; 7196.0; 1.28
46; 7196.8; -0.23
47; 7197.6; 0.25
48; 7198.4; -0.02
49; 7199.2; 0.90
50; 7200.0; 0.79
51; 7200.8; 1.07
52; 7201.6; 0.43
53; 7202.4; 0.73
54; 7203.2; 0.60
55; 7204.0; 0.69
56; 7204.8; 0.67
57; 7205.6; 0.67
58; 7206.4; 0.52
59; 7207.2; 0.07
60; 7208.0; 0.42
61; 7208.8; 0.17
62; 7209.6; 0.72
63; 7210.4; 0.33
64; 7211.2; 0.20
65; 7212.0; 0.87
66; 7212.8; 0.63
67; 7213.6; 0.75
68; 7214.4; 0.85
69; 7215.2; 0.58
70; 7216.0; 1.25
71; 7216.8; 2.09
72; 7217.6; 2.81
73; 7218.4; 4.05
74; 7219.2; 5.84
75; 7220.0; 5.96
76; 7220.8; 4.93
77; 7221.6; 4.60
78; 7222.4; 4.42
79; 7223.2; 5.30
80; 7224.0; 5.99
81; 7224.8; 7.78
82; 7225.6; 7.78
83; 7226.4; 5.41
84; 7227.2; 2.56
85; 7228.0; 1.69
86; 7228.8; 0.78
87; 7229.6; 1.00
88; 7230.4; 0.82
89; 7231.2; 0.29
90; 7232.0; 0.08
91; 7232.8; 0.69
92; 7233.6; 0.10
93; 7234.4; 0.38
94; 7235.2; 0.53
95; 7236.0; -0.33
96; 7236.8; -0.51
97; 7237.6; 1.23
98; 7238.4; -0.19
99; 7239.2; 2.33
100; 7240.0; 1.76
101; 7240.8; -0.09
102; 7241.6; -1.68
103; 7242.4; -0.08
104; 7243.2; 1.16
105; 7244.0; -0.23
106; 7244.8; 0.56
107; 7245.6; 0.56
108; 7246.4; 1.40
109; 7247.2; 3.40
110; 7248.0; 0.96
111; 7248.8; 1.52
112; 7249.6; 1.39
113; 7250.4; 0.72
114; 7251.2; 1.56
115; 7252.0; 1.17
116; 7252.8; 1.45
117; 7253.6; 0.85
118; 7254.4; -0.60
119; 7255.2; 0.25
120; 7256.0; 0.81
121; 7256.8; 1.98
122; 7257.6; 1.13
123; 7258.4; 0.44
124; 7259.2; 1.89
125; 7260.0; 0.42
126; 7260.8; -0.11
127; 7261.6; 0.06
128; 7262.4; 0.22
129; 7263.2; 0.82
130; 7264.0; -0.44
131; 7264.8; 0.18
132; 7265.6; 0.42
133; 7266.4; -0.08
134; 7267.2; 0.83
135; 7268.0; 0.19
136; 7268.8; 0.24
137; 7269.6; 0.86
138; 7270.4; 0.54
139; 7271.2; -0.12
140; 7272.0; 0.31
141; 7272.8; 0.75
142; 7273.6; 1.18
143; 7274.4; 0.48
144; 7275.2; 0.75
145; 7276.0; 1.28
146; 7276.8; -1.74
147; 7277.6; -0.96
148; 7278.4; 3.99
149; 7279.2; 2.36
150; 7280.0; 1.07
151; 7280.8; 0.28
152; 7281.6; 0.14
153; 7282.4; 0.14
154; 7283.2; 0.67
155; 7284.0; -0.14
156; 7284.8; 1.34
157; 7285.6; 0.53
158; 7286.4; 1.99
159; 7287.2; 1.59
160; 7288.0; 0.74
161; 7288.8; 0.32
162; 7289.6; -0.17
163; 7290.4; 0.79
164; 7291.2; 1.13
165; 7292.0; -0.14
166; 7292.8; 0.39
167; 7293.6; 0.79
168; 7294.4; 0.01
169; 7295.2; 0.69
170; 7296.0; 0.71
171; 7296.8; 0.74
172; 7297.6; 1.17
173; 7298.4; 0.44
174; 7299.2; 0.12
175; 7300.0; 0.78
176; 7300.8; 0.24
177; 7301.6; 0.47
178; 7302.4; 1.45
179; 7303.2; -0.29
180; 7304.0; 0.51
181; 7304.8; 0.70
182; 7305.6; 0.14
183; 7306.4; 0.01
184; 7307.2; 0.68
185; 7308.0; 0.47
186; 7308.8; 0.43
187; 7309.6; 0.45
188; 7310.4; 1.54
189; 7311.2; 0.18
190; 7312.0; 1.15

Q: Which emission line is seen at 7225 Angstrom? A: [O II]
